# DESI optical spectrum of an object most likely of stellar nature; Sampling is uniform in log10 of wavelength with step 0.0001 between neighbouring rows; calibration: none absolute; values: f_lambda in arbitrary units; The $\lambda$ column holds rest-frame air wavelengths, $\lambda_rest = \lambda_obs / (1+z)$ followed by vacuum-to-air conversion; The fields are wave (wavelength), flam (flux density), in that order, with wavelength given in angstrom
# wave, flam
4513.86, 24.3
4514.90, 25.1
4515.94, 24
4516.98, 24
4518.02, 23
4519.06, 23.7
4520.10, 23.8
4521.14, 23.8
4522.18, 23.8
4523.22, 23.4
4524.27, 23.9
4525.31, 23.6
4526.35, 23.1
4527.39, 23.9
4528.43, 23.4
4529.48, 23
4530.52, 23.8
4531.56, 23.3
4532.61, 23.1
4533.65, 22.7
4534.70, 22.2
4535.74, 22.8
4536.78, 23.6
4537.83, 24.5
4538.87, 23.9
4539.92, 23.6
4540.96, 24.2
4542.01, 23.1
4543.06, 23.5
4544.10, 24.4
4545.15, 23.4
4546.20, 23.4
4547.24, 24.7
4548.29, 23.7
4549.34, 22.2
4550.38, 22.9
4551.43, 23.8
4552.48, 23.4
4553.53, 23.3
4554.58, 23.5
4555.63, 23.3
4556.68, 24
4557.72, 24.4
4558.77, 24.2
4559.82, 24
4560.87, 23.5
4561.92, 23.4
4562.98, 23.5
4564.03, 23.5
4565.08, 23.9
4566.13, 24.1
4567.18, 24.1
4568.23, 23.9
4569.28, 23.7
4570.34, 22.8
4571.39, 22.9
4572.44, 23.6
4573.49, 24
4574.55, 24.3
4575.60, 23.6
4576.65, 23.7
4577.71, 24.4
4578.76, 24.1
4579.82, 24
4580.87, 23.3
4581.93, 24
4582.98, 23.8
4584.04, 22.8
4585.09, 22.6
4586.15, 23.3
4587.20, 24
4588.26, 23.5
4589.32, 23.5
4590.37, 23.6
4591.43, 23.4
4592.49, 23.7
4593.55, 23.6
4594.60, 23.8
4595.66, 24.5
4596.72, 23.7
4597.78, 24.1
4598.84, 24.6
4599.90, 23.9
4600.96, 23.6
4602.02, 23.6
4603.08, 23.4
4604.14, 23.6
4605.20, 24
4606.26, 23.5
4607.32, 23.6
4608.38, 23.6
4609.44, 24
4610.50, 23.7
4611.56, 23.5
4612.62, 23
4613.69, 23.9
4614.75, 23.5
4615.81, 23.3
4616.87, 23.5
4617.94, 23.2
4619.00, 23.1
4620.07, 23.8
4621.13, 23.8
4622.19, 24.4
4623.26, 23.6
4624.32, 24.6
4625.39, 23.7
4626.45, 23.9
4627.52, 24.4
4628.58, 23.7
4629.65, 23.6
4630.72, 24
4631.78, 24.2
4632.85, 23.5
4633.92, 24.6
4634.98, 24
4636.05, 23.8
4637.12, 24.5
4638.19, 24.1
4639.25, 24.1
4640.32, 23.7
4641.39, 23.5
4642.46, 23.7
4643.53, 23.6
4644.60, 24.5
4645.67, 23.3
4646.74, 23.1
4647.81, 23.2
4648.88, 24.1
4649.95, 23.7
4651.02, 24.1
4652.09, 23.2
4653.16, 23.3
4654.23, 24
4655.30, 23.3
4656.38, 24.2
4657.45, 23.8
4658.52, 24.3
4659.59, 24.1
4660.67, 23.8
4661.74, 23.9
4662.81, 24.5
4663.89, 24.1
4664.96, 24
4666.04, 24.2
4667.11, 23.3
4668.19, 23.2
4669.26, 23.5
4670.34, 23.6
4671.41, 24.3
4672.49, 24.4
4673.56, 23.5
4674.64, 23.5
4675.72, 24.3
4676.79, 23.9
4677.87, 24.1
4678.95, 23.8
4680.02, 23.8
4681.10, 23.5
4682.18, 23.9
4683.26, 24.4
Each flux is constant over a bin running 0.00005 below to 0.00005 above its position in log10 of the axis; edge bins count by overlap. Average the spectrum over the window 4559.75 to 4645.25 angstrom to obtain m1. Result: 23.7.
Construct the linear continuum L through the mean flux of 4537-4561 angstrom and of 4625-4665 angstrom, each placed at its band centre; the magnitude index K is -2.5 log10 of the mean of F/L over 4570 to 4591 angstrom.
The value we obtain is 0.01 mag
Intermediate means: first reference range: 23.7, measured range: 23.6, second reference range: 23.9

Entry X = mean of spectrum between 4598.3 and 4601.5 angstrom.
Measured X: 24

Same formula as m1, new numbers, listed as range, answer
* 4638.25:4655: 23.7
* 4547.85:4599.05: 23.7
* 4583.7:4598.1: 23.6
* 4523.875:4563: 23.5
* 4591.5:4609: 23.8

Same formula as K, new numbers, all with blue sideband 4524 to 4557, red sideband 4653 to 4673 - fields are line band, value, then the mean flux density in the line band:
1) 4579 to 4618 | 0.00 mag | 23.6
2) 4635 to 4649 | 0.00 mag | 23.8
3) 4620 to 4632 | -0.01 mag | 24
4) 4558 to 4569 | -0.01 mag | 23.8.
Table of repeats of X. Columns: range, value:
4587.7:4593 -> 23.5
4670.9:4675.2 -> 23.9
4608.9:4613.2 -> 23.5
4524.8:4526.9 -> 23.4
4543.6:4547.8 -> 24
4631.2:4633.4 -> 23.9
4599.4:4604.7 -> 23.6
